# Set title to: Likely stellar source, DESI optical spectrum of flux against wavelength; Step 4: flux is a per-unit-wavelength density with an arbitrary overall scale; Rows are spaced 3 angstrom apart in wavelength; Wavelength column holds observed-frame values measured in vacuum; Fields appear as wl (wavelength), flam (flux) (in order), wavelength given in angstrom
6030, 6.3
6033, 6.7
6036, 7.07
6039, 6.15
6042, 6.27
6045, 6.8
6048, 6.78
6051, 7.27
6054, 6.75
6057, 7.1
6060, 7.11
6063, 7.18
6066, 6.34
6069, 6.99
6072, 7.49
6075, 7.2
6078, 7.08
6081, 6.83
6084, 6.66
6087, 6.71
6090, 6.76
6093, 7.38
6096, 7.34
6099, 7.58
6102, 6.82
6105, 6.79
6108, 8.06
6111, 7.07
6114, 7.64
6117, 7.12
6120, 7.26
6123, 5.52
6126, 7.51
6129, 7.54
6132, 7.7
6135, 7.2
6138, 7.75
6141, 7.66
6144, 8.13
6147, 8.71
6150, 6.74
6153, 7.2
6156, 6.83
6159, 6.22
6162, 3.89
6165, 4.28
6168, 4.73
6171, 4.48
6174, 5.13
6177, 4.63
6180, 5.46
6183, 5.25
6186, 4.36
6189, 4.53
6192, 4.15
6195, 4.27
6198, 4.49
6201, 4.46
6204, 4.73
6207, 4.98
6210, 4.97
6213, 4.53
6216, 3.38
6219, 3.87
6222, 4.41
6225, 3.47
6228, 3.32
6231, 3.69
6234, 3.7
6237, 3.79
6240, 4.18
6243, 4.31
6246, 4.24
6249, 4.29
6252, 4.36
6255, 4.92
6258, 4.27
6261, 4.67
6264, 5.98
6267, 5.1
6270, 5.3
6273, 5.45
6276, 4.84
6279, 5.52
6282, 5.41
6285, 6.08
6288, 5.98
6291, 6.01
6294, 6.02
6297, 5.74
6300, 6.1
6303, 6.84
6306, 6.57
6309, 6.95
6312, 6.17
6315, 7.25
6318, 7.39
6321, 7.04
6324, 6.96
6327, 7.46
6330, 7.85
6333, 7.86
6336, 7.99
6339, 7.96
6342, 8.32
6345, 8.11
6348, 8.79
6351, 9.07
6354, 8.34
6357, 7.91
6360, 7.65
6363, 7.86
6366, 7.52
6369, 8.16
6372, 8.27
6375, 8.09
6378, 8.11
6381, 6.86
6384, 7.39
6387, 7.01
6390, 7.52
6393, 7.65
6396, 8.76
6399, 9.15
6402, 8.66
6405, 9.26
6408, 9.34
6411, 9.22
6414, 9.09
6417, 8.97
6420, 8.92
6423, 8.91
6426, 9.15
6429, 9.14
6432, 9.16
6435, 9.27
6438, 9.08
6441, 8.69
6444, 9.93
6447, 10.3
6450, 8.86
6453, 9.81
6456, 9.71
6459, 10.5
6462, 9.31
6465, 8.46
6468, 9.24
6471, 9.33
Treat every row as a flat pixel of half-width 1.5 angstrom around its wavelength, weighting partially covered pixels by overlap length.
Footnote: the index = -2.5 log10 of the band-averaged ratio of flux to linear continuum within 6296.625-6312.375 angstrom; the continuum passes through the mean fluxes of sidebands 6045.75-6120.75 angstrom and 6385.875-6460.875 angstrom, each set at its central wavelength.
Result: 0.28 mag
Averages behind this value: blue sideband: 7.09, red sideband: 9.05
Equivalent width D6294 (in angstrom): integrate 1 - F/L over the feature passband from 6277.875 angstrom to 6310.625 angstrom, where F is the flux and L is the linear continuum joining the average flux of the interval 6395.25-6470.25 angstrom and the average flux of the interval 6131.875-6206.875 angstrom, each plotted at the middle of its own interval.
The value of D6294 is 5.6 angstrom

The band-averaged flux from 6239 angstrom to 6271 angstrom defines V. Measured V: 4.69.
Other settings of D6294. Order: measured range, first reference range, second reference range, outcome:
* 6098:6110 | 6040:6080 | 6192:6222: -2.2 angstrom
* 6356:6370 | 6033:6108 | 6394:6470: 1.6 angstrom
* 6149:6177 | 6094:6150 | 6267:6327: 6.6 angstrom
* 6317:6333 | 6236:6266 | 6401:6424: -1.9 angstrom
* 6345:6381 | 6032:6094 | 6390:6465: 2.7 angstrom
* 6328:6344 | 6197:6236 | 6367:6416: -2.3 angstrom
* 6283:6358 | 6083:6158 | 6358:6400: 4.9 angstrom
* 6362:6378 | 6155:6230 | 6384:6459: 0.0 angstrom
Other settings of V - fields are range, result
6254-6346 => 6.39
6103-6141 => 7.27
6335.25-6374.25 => 8.15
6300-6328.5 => 6.91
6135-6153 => 7.7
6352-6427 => 8.31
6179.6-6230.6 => 4.35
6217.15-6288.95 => 4.61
